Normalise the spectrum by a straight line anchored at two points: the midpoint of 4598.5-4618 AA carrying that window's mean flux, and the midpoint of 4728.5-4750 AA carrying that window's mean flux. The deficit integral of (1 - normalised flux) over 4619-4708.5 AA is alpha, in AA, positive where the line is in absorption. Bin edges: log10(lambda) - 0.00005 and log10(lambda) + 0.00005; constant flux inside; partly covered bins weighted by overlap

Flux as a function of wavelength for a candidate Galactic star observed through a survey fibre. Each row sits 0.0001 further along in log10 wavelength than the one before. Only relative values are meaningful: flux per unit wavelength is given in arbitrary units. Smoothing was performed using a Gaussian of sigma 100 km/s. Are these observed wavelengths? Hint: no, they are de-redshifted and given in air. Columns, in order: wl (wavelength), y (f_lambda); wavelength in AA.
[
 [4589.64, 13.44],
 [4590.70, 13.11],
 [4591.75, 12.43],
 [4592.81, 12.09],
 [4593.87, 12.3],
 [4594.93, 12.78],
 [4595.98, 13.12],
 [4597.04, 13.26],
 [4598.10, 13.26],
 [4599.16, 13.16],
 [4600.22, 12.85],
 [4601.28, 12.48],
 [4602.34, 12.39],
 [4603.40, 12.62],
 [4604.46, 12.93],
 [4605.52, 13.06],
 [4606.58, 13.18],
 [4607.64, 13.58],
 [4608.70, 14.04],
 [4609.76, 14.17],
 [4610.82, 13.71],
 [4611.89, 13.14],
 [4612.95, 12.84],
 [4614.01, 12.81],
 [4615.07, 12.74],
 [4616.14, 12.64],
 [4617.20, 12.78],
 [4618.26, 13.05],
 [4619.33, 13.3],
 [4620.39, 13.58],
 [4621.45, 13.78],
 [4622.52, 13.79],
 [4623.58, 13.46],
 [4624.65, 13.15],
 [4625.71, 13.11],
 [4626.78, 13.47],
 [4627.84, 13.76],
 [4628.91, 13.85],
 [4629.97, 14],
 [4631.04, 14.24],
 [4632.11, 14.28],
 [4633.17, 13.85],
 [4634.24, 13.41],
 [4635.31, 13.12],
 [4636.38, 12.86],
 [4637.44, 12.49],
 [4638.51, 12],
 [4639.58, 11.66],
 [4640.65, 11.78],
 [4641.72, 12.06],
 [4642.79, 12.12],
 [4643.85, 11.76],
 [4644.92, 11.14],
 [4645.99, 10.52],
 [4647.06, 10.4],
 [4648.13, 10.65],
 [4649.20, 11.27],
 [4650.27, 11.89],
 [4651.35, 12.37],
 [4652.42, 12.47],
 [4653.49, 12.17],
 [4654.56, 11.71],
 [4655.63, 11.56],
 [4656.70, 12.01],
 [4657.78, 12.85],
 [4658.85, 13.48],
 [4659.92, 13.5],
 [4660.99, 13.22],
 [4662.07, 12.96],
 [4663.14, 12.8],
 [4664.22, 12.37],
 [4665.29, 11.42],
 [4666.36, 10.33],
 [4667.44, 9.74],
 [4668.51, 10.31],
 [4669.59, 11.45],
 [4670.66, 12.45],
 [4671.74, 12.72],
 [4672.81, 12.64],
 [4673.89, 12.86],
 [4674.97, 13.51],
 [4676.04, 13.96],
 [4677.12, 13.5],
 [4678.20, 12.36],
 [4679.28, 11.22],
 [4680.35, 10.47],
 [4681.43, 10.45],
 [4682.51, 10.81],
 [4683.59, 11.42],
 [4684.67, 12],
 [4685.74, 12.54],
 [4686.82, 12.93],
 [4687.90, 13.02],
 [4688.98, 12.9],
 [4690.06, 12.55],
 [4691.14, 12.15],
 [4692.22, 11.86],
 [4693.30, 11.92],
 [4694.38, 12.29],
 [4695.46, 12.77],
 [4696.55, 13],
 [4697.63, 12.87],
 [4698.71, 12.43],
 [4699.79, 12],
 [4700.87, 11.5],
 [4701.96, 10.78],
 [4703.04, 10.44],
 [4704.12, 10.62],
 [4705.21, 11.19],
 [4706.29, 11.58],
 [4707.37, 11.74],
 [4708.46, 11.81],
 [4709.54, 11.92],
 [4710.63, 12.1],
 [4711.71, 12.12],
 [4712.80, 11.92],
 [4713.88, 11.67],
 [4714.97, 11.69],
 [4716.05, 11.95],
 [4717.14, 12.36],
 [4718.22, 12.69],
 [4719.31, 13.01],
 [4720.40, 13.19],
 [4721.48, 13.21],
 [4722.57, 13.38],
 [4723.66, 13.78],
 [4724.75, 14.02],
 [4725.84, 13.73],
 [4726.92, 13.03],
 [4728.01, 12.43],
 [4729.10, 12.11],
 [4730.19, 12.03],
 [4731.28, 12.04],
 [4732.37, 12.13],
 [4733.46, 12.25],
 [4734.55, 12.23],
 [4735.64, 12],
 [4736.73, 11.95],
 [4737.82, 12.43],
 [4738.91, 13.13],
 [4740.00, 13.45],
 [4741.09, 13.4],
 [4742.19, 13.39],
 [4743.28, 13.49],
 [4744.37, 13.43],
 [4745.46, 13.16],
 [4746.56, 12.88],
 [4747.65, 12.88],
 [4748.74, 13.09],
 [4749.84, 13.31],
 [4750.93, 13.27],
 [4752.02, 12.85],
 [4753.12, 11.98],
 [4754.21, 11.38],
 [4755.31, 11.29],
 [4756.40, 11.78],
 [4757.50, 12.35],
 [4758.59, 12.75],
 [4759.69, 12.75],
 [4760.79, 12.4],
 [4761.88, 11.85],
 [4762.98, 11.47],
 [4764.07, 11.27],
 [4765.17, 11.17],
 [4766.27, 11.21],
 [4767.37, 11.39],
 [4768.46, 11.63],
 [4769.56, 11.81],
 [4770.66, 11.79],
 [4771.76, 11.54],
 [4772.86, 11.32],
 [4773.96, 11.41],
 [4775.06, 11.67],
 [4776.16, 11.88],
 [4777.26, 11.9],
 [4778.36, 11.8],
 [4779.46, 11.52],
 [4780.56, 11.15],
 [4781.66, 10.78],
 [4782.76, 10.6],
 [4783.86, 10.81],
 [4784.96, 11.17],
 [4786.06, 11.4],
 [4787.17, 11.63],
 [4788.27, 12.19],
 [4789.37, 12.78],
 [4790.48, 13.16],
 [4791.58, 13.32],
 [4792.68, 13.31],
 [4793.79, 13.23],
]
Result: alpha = 4.4 AA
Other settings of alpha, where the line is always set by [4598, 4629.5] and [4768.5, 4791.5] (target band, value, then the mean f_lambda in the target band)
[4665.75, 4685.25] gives 1.3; 11.8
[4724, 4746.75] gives -1.4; 12.8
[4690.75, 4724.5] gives 0.5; 12.1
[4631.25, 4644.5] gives 0.4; 12.6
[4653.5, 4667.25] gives 0.5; 12.3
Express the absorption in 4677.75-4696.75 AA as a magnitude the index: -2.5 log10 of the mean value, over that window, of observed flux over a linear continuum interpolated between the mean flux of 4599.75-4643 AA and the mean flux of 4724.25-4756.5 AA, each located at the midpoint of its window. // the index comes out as 0.08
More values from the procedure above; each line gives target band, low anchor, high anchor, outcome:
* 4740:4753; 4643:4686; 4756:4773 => -0.117 mag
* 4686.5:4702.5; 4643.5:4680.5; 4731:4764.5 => -0.010 mag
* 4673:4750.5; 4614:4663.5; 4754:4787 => -0.031 mag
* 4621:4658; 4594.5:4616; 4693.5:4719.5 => 0.015 mag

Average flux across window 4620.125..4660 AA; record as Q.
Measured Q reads 12.6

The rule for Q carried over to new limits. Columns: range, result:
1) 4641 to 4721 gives 12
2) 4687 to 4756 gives 12.4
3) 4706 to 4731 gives 12.5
